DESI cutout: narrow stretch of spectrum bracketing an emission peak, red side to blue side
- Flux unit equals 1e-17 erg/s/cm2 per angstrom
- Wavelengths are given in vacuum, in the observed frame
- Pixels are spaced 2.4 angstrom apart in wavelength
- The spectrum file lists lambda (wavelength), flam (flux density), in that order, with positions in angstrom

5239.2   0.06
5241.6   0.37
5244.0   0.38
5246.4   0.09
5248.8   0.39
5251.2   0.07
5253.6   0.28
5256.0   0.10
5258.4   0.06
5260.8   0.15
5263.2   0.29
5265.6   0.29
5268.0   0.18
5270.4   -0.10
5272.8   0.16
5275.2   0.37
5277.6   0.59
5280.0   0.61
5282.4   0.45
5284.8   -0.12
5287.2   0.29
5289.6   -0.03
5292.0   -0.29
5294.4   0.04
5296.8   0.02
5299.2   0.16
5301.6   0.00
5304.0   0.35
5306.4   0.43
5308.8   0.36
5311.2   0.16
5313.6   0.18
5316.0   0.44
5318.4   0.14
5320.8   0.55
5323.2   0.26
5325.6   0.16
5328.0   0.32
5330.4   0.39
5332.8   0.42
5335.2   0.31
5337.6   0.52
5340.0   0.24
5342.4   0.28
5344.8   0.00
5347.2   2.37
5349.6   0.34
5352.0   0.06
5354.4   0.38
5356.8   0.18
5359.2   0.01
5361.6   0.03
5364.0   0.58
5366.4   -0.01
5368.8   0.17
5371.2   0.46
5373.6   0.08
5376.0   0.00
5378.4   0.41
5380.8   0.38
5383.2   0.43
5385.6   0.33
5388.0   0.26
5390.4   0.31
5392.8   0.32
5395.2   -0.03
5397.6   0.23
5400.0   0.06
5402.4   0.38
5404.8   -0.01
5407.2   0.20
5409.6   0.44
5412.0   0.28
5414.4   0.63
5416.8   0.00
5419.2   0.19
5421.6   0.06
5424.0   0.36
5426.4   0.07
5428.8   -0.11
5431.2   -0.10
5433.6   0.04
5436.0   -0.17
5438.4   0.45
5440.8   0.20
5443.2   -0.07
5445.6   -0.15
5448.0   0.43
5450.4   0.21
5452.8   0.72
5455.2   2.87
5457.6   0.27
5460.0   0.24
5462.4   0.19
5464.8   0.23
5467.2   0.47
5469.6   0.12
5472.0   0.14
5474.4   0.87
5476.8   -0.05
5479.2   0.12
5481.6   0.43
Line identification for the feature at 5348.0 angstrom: H-beta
